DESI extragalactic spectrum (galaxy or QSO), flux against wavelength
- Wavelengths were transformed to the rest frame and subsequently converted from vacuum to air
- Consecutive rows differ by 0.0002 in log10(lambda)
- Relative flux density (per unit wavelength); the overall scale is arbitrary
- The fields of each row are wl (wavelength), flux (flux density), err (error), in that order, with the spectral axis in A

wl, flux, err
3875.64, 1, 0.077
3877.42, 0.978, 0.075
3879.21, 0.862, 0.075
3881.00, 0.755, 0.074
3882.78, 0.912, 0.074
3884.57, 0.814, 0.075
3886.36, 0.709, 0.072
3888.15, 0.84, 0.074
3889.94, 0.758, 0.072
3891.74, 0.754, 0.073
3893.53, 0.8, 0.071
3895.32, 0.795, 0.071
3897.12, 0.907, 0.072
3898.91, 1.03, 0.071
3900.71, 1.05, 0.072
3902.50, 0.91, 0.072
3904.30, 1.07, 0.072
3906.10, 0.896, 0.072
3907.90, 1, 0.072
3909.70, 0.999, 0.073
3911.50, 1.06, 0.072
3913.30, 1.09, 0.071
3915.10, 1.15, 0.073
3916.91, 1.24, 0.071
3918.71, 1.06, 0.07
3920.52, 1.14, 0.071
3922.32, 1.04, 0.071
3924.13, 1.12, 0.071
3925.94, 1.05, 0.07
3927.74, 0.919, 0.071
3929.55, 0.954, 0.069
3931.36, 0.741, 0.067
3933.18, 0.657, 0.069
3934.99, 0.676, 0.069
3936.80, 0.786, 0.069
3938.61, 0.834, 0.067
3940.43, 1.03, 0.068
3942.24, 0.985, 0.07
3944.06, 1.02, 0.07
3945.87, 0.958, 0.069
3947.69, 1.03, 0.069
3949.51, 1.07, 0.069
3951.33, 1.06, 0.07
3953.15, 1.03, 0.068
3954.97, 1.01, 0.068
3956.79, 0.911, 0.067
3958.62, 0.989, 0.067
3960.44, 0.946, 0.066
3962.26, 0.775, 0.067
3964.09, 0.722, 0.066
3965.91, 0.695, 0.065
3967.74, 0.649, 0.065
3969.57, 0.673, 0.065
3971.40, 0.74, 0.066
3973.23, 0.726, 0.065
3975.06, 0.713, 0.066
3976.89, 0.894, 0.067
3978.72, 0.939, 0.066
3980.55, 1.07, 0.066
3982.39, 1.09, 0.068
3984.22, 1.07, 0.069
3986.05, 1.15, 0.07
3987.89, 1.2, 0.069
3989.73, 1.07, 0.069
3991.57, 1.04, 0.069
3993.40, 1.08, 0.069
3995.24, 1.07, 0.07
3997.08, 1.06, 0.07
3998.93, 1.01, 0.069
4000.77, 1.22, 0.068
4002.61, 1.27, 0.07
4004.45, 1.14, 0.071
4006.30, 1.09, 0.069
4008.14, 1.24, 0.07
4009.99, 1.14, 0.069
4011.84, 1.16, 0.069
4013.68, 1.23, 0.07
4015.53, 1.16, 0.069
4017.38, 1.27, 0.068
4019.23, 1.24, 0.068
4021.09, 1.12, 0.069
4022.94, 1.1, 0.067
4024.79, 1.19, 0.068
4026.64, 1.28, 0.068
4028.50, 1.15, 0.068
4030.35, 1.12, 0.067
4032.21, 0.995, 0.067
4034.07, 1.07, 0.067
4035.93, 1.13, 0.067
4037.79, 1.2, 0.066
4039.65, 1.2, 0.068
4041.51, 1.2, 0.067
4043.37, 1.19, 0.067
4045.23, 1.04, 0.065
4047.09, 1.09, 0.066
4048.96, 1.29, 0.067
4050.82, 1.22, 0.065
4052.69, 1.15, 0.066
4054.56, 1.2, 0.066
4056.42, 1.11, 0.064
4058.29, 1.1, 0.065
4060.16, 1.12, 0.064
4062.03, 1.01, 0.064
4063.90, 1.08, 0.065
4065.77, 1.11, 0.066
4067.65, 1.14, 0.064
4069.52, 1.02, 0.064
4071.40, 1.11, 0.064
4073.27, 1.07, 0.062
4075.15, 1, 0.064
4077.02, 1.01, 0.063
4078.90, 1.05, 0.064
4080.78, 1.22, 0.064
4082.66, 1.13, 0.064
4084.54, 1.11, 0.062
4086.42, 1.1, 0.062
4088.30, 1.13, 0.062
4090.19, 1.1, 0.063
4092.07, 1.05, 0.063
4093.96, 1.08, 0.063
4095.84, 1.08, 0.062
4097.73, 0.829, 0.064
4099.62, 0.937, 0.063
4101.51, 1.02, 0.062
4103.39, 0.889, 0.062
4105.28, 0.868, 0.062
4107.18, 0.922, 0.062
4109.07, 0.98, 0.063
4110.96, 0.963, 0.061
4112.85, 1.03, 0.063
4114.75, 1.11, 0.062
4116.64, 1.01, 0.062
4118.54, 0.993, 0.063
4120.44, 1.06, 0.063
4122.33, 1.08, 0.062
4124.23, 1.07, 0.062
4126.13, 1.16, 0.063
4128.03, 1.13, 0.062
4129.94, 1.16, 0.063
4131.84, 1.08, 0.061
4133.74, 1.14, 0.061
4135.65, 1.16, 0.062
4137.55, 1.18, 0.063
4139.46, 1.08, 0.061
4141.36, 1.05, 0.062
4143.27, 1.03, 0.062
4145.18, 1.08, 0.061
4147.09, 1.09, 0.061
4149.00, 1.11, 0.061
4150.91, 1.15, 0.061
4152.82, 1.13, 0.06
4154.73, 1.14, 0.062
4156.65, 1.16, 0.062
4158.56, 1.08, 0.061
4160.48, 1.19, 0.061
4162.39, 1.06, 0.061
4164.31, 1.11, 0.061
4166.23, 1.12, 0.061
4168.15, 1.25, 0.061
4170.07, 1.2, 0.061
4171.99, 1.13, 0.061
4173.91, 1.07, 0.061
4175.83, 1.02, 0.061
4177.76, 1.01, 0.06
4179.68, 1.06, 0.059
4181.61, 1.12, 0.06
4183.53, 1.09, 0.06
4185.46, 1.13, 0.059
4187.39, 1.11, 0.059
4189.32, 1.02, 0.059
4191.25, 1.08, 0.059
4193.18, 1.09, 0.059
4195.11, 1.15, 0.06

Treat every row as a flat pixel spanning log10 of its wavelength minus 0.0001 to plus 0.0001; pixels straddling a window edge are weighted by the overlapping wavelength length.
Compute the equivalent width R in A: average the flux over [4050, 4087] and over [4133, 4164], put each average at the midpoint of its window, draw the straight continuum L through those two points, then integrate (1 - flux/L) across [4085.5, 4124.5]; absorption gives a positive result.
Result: 3.33 A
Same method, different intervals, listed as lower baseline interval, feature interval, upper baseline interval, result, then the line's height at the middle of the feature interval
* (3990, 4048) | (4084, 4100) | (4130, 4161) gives 1.13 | 1.13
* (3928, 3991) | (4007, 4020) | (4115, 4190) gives -3.24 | 0.963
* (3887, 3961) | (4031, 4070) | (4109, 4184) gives -3.39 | 1.04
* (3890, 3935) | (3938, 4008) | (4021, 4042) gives 5.32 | 1.06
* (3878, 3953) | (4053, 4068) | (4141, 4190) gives -1.06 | 1.04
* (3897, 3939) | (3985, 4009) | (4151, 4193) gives -2.53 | 1.02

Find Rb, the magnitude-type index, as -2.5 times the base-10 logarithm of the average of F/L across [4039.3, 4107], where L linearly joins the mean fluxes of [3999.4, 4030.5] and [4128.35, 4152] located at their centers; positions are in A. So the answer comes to 0.07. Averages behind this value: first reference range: 1.18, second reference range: 1.11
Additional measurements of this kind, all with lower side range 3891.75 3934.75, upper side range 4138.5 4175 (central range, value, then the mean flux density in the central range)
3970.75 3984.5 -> 0.13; 0.901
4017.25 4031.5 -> -0.13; 1.18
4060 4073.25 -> -0.02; 1.08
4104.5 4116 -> 0.11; 0.981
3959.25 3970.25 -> 0.32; 0.751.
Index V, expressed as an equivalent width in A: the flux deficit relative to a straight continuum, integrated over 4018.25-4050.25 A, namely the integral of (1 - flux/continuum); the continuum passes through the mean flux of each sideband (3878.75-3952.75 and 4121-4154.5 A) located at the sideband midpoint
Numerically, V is -3.8 A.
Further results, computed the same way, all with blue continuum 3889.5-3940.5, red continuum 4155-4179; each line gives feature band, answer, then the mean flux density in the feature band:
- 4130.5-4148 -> 0.0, 1.1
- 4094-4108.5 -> 1.7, 0.945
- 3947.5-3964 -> 0.2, 0.965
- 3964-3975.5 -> 3.3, 0.701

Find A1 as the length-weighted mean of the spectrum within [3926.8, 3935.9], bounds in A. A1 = 0.791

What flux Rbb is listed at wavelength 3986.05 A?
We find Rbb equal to 1.15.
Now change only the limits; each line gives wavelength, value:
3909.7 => 0.999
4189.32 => 1.02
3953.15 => 1.03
